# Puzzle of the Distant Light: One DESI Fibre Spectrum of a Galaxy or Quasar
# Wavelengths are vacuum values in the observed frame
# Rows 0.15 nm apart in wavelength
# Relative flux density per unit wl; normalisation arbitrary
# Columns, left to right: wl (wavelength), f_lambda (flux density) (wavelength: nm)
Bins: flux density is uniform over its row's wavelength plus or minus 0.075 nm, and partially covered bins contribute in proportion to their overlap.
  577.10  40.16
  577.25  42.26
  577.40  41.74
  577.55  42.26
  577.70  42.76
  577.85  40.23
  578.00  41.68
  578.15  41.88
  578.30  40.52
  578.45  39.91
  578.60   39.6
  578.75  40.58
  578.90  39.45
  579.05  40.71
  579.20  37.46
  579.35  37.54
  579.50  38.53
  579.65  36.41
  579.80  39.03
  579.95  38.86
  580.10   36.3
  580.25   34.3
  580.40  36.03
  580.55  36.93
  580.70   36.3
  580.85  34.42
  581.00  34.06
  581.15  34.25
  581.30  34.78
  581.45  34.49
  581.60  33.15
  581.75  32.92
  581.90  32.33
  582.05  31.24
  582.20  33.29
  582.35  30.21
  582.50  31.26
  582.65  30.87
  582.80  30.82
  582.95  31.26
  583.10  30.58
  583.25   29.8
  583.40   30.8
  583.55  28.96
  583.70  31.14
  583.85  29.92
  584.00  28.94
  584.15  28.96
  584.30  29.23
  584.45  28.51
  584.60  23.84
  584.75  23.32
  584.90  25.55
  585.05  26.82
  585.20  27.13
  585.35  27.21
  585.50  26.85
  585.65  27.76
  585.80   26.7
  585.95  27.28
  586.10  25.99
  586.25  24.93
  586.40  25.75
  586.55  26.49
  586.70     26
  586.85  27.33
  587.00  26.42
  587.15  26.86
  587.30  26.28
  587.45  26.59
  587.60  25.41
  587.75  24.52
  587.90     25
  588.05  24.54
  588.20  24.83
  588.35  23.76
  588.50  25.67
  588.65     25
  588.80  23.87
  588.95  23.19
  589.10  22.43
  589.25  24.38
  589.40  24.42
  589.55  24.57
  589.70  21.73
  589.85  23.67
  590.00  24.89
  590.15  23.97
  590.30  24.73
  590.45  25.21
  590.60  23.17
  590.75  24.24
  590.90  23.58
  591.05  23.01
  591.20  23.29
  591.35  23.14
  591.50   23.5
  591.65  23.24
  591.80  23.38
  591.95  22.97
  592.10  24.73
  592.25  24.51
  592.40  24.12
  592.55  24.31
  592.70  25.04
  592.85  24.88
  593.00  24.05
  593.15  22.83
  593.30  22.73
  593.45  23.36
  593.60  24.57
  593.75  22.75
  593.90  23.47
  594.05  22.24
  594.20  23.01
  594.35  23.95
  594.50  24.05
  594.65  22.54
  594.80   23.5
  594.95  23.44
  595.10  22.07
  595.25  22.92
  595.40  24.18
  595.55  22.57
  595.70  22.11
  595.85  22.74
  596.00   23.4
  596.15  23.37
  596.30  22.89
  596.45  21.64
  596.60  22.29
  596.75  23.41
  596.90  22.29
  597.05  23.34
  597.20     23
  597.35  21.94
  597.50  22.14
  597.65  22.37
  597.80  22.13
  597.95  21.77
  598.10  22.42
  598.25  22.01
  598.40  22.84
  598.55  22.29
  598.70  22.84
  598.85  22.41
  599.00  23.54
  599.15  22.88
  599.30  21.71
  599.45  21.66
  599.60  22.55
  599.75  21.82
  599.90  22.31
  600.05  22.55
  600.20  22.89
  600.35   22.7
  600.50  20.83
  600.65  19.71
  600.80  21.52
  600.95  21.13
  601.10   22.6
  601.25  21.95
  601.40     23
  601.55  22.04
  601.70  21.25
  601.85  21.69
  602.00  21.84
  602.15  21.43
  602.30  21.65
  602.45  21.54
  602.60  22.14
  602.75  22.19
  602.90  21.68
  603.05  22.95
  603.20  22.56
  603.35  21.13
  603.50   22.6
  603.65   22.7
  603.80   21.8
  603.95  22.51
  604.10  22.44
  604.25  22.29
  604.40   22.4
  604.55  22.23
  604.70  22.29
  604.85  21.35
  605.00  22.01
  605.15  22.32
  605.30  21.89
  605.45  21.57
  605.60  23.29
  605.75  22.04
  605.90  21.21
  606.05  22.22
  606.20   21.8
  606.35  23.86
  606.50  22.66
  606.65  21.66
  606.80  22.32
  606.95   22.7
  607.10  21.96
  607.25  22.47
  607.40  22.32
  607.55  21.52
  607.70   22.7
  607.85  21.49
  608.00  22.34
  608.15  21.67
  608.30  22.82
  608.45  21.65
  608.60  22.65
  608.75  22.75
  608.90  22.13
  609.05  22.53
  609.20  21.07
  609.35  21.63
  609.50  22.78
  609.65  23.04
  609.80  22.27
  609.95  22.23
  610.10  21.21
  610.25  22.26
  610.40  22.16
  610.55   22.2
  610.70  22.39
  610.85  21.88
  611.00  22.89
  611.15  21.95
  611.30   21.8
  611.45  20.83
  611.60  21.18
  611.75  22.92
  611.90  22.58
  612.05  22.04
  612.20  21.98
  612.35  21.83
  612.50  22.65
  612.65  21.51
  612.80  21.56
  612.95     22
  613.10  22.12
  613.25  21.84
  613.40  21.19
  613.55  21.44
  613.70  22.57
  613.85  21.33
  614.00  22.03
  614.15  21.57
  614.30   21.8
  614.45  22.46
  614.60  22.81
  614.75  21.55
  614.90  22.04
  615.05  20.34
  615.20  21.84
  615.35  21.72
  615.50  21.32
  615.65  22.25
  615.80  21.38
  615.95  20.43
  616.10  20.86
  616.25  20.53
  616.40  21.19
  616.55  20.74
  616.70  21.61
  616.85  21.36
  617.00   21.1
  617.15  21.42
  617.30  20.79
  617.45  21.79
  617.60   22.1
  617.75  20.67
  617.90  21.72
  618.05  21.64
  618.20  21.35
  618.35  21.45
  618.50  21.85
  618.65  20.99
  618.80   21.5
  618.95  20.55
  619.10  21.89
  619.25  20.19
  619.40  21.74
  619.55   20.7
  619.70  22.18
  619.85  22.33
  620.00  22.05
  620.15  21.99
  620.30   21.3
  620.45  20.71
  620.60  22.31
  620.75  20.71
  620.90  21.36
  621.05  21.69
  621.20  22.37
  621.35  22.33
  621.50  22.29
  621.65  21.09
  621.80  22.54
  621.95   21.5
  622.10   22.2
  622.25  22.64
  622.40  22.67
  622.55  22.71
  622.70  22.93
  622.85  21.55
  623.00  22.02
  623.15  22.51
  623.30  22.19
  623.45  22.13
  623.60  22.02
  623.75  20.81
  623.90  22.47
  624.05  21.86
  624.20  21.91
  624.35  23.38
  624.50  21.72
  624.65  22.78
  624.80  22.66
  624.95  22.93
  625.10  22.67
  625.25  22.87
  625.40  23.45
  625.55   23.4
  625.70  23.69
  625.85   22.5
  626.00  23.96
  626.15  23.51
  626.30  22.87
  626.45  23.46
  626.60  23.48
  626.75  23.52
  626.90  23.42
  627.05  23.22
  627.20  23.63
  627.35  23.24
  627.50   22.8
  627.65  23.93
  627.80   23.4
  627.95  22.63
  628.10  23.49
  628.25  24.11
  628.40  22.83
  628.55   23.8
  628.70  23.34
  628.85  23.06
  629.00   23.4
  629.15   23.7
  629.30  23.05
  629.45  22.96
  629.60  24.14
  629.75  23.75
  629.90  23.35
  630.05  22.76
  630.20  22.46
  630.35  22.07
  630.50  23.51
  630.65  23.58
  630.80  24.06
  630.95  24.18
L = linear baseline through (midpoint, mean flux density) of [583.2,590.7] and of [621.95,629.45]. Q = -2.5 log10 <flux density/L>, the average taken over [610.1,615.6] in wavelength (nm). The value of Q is 0.096 mag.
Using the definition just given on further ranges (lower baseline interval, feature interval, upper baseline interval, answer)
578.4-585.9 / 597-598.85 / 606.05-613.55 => 0.186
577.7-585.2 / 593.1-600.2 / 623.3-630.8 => 0.310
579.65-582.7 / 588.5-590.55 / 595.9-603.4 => 0.197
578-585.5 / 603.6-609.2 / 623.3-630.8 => 0.240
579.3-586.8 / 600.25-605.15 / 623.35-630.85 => 0.241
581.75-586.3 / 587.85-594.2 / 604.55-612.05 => 0.129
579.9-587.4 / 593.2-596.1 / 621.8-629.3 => 0.213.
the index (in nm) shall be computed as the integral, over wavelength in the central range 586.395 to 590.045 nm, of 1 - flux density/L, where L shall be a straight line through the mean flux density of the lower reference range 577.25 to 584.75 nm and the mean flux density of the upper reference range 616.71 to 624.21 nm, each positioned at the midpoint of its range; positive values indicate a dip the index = 0.85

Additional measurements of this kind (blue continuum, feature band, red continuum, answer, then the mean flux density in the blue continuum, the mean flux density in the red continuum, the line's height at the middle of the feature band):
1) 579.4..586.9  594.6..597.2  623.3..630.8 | 0.517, 30.8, 23.1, 28.5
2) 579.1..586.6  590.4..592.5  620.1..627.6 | 0.406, 31.2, 22.5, 29.4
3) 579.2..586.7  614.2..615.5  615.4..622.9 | 0.052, 31.1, 21.6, 22.7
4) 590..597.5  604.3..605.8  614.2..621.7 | 0.024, 23.4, 21.5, 22.5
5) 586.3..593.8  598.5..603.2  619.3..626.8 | 0.329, 24.4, 22.3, 23.7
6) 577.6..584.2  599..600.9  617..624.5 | 0.447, 35.1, 21.8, 28.7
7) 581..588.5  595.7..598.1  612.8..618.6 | 0.294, 28.4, 21.5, 25.7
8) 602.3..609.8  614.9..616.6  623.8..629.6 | 0.109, 22.2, 23.1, 22.6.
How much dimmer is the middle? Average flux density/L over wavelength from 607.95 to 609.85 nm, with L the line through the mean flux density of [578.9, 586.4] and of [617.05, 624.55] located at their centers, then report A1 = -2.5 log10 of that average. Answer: 0.12 mag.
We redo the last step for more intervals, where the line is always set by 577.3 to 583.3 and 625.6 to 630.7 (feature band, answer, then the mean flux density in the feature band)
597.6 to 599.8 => 0.365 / 22.4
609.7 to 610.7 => 0.263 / 22.1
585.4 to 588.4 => 0.307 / 26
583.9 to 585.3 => 0.286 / 27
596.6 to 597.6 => 0.366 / 22.6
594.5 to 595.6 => 0.363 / 23.1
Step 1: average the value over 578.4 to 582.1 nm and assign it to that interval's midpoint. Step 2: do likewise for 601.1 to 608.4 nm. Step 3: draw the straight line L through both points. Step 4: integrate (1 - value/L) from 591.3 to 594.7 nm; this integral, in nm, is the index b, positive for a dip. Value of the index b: 0.626 nm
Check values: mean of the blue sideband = 36.4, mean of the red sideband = 22.1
